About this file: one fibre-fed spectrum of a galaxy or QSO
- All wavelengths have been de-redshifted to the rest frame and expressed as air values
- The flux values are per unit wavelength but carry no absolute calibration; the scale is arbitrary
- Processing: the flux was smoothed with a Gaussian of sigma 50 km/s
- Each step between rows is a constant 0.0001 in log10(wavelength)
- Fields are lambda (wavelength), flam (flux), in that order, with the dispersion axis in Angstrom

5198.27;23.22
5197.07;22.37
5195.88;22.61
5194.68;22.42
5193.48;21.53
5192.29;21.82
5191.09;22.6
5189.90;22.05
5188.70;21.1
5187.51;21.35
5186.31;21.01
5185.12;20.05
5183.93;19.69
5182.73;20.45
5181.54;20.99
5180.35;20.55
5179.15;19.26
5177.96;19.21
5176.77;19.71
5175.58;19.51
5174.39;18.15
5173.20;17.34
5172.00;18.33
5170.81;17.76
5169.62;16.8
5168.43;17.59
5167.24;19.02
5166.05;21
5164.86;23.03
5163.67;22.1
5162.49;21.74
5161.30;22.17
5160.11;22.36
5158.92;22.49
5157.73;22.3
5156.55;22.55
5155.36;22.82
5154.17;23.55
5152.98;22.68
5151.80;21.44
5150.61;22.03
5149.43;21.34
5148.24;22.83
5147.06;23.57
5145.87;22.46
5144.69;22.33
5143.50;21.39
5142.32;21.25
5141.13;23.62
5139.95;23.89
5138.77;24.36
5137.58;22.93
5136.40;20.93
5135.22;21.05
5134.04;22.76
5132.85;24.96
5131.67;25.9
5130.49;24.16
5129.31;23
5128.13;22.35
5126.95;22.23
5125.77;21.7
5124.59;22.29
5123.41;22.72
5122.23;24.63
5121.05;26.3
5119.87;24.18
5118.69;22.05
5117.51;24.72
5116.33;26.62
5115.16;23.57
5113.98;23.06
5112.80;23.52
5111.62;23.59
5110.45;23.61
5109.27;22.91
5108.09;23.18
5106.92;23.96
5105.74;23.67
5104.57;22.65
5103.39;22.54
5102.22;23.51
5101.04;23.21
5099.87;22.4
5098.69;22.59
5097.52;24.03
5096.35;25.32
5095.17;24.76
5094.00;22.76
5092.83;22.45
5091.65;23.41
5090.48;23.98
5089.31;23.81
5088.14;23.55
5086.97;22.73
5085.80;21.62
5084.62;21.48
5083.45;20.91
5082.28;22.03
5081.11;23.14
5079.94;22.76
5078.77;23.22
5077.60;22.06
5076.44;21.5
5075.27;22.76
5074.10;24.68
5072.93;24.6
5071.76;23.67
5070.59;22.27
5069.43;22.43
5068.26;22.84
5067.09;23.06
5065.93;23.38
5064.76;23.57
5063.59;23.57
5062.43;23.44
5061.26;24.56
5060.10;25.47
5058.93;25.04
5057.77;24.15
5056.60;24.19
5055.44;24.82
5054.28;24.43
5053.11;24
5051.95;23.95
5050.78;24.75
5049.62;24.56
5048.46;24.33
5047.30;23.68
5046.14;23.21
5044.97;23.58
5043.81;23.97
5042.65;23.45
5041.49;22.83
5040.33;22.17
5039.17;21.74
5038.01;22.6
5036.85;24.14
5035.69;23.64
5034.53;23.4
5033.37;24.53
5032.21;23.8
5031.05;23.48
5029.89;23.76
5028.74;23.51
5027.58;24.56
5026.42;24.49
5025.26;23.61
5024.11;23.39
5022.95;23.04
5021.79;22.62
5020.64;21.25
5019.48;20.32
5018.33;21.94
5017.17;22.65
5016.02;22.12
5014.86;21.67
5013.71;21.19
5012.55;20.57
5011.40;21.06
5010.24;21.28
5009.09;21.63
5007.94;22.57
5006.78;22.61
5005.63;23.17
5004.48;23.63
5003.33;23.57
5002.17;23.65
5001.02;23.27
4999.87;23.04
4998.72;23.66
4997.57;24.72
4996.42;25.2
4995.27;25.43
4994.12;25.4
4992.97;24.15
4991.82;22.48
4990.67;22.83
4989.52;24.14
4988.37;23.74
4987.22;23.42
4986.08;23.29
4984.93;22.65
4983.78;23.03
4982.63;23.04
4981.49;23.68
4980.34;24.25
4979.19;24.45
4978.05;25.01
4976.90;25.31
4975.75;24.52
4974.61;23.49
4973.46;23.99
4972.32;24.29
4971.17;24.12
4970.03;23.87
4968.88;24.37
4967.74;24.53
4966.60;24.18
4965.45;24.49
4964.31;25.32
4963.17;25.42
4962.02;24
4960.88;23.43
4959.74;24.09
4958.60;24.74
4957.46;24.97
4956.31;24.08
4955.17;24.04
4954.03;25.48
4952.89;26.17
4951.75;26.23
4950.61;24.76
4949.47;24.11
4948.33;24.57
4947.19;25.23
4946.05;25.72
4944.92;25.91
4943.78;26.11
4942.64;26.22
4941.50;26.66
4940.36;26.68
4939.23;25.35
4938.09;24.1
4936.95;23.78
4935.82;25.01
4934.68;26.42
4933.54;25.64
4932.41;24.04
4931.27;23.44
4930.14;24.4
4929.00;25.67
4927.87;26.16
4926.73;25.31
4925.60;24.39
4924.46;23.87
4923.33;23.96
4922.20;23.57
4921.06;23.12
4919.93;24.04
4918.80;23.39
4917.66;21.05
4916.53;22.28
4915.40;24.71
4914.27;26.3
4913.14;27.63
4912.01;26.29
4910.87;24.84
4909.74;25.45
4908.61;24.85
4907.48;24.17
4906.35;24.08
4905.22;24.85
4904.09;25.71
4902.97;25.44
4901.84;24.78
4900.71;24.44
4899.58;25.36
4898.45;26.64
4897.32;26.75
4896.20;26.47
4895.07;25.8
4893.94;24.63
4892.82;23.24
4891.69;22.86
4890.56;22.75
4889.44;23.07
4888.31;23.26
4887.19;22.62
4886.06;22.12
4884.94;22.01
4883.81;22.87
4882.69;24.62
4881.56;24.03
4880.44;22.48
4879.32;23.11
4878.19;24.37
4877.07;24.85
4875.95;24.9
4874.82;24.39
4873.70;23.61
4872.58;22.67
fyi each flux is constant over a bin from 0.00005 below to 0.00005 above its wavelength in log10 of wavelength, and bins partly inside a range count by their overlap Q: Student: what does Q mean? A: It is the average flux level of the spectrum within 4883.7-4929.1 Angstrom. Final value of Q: 24.4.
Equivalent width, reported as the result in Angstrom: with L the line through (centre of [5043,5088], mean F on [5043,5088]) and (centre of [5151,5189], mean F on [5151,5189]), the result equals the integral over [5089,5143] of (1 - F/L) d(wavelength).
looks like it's -3.3 Angstrom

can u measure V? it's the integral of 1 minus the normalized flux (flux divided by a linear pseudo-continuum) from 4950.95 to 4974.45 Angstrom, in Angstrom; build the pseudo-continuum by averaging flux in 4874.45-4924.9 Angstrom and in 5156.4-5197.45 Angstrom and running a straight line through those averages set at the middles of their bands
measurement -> -1.1 Angstrom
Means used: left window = 24.3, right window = 20.6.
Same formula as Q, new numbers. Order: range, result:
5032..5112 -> 23.4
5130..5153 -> 22.8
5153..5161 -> 22.6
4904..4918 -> 24.8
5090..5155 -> 23.2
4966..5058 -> 23.5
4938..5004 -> 24.5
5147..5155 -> 22.4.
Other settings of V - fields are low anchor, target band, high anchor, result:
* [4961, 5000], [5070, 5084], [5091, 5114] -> 0.4 Angstrom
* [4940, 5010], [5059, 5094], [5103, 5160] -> 0.6 Angstrom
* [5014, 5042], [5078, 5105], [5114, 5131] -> 0.5 Angstrom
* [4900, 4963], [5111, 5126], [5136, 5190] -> -1.3 Angstrom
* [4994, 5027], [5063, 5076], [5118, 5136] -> -0.1 Angstrom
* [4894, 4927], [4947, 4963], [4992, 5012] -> -0.4 Angstrom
